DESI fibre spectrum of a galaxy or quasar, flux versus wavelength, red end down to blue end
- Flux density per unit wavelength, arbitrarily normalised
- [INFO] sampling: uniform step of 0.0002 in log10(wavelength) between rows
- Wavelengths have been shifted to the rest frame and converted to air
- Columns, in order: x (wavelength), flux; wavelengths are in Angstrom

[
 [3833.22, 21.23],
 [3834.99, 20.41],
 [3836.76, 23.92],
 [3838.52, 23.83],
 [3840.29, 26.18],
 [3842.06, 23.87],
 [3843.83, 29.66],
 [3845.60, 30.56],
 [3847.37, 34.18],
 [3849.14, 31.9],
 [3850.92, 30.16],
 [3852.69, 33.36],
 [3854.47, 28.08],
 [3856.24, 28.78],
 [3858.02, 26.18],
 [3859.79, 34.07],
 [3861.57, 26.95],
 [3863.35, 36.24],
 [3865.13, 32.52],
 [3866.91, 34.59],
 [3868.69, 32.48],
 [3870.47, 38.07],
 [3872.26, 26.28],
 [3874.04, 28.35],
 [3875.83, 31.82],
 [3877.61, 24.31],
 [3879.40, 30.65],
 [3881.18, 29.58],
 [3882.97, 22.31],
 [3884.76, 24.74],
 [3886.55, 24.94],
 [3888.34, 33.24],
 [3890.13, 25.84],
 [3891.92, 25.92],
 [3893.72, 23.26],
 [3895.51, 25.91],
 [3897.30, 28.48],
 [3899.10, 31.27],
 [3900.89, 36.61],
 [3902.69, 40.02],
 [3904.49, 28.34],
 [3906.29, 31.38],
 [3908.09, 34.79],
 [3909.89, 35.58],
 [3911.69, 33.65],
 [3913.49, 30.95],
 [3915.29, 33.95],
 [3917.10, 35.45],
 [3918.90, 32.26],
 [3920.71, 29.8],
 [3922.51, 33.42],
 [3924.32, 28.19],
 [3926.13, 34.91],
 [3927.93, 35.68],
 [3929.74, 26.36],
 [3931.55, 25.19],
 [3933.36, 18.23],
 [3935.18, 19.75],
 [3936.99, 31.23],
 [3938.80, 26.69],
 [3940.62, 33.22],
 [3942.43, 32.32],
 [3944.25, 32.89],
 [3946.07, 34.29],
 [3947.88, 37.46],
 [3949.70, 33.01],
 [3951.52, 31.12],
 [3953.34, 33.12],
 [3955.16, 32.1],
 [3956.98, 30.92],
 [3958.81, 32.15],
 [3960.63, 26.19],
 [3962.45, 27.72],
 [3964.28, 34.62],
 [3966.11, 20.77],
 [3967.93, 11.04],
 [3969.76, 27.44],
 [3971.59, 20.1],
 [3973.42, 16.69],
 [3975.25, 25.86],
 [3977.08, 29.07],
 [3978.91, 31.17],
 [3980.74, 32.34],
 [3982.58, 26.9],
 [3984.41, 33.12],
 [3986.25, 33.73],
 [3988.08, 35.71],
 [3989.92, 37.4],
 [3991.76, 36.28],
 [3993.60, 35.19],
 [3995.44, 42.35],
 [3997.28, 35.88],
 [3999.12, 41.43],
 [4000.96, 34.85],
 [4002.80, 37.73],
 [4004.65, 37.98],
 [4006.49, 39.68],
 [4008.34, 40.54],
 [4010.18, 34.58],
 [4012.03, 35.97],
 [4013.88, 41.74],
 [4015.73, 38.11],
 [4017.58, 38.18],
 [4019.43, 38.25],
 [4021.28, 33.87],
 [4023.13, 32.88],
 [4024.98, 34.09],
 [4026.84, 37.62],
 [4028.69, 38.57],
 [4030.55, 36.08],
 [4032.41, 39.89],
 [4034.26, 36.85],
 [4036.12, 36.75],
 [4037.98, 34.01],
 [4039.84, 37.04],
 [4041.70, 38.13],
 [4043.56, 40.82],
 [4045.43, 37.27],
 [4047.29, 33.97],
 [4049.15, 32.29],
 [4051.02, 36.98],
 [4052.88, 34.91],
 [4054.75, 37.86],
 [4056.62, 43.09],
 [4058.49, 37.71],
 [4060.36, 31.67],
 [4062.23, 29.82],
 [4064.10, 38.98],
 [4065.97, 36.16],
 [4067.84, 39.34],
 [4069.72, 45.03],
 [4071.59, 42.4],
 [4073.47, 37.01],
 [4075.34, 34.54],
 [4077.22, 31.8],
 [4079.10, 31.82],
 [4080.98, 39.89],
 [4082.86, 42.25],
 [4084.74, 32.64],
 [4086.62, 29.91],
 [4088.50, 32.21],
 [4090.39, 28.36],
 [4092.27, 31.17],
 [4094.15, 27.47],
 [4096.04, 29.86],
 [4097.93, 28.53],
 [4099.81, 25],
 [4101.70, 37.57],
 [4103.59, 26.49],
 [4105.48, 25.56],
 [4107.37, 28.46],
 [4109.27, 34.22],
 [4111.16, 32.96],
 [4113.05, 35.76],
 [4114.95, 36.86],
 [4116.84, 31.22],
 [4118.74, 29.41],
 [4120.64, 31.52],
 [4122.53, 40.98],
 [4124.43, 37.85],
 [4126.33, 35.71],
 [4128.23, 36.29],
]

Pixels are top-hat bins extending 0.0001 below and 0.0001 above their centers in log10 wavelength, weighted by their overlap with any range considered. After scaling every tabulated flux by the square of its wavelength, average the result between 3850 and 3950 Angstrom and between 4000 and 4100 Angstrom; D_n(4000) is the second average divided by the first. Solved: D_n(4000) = 1.3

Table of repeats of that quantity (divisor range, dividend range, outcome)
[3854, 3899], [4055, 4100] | 1.32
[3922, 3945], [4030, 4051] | 1.34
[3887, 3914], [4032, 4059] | 1.29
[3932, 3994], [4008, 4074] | 1.32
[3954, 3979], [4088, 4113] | 1.23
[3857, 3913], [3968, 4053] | 1.23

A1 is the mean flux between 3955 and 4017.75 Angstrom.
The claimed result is 32.4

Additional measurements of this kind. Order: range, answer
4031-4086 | 36.9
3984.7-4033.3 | 37.2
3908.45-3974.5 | 29.4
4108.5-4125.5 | 34.6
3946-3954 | 33.8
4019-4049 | 36.5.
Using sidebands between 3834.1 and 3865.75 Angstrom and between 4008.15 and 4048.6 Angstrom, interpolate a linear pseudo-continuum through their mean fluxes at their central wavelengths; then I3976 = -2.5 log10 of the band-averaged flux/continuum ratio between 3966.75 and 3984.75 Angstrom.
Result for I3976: 0.35 mag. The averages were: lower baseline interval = 28.9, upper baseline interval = 37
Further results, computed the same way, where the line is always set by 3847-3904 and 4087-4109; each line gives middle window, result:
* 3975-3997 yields -0.13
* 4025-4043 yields -0.25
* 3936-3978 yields 0.04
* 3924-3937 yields 0.10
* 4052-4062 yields -0.23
